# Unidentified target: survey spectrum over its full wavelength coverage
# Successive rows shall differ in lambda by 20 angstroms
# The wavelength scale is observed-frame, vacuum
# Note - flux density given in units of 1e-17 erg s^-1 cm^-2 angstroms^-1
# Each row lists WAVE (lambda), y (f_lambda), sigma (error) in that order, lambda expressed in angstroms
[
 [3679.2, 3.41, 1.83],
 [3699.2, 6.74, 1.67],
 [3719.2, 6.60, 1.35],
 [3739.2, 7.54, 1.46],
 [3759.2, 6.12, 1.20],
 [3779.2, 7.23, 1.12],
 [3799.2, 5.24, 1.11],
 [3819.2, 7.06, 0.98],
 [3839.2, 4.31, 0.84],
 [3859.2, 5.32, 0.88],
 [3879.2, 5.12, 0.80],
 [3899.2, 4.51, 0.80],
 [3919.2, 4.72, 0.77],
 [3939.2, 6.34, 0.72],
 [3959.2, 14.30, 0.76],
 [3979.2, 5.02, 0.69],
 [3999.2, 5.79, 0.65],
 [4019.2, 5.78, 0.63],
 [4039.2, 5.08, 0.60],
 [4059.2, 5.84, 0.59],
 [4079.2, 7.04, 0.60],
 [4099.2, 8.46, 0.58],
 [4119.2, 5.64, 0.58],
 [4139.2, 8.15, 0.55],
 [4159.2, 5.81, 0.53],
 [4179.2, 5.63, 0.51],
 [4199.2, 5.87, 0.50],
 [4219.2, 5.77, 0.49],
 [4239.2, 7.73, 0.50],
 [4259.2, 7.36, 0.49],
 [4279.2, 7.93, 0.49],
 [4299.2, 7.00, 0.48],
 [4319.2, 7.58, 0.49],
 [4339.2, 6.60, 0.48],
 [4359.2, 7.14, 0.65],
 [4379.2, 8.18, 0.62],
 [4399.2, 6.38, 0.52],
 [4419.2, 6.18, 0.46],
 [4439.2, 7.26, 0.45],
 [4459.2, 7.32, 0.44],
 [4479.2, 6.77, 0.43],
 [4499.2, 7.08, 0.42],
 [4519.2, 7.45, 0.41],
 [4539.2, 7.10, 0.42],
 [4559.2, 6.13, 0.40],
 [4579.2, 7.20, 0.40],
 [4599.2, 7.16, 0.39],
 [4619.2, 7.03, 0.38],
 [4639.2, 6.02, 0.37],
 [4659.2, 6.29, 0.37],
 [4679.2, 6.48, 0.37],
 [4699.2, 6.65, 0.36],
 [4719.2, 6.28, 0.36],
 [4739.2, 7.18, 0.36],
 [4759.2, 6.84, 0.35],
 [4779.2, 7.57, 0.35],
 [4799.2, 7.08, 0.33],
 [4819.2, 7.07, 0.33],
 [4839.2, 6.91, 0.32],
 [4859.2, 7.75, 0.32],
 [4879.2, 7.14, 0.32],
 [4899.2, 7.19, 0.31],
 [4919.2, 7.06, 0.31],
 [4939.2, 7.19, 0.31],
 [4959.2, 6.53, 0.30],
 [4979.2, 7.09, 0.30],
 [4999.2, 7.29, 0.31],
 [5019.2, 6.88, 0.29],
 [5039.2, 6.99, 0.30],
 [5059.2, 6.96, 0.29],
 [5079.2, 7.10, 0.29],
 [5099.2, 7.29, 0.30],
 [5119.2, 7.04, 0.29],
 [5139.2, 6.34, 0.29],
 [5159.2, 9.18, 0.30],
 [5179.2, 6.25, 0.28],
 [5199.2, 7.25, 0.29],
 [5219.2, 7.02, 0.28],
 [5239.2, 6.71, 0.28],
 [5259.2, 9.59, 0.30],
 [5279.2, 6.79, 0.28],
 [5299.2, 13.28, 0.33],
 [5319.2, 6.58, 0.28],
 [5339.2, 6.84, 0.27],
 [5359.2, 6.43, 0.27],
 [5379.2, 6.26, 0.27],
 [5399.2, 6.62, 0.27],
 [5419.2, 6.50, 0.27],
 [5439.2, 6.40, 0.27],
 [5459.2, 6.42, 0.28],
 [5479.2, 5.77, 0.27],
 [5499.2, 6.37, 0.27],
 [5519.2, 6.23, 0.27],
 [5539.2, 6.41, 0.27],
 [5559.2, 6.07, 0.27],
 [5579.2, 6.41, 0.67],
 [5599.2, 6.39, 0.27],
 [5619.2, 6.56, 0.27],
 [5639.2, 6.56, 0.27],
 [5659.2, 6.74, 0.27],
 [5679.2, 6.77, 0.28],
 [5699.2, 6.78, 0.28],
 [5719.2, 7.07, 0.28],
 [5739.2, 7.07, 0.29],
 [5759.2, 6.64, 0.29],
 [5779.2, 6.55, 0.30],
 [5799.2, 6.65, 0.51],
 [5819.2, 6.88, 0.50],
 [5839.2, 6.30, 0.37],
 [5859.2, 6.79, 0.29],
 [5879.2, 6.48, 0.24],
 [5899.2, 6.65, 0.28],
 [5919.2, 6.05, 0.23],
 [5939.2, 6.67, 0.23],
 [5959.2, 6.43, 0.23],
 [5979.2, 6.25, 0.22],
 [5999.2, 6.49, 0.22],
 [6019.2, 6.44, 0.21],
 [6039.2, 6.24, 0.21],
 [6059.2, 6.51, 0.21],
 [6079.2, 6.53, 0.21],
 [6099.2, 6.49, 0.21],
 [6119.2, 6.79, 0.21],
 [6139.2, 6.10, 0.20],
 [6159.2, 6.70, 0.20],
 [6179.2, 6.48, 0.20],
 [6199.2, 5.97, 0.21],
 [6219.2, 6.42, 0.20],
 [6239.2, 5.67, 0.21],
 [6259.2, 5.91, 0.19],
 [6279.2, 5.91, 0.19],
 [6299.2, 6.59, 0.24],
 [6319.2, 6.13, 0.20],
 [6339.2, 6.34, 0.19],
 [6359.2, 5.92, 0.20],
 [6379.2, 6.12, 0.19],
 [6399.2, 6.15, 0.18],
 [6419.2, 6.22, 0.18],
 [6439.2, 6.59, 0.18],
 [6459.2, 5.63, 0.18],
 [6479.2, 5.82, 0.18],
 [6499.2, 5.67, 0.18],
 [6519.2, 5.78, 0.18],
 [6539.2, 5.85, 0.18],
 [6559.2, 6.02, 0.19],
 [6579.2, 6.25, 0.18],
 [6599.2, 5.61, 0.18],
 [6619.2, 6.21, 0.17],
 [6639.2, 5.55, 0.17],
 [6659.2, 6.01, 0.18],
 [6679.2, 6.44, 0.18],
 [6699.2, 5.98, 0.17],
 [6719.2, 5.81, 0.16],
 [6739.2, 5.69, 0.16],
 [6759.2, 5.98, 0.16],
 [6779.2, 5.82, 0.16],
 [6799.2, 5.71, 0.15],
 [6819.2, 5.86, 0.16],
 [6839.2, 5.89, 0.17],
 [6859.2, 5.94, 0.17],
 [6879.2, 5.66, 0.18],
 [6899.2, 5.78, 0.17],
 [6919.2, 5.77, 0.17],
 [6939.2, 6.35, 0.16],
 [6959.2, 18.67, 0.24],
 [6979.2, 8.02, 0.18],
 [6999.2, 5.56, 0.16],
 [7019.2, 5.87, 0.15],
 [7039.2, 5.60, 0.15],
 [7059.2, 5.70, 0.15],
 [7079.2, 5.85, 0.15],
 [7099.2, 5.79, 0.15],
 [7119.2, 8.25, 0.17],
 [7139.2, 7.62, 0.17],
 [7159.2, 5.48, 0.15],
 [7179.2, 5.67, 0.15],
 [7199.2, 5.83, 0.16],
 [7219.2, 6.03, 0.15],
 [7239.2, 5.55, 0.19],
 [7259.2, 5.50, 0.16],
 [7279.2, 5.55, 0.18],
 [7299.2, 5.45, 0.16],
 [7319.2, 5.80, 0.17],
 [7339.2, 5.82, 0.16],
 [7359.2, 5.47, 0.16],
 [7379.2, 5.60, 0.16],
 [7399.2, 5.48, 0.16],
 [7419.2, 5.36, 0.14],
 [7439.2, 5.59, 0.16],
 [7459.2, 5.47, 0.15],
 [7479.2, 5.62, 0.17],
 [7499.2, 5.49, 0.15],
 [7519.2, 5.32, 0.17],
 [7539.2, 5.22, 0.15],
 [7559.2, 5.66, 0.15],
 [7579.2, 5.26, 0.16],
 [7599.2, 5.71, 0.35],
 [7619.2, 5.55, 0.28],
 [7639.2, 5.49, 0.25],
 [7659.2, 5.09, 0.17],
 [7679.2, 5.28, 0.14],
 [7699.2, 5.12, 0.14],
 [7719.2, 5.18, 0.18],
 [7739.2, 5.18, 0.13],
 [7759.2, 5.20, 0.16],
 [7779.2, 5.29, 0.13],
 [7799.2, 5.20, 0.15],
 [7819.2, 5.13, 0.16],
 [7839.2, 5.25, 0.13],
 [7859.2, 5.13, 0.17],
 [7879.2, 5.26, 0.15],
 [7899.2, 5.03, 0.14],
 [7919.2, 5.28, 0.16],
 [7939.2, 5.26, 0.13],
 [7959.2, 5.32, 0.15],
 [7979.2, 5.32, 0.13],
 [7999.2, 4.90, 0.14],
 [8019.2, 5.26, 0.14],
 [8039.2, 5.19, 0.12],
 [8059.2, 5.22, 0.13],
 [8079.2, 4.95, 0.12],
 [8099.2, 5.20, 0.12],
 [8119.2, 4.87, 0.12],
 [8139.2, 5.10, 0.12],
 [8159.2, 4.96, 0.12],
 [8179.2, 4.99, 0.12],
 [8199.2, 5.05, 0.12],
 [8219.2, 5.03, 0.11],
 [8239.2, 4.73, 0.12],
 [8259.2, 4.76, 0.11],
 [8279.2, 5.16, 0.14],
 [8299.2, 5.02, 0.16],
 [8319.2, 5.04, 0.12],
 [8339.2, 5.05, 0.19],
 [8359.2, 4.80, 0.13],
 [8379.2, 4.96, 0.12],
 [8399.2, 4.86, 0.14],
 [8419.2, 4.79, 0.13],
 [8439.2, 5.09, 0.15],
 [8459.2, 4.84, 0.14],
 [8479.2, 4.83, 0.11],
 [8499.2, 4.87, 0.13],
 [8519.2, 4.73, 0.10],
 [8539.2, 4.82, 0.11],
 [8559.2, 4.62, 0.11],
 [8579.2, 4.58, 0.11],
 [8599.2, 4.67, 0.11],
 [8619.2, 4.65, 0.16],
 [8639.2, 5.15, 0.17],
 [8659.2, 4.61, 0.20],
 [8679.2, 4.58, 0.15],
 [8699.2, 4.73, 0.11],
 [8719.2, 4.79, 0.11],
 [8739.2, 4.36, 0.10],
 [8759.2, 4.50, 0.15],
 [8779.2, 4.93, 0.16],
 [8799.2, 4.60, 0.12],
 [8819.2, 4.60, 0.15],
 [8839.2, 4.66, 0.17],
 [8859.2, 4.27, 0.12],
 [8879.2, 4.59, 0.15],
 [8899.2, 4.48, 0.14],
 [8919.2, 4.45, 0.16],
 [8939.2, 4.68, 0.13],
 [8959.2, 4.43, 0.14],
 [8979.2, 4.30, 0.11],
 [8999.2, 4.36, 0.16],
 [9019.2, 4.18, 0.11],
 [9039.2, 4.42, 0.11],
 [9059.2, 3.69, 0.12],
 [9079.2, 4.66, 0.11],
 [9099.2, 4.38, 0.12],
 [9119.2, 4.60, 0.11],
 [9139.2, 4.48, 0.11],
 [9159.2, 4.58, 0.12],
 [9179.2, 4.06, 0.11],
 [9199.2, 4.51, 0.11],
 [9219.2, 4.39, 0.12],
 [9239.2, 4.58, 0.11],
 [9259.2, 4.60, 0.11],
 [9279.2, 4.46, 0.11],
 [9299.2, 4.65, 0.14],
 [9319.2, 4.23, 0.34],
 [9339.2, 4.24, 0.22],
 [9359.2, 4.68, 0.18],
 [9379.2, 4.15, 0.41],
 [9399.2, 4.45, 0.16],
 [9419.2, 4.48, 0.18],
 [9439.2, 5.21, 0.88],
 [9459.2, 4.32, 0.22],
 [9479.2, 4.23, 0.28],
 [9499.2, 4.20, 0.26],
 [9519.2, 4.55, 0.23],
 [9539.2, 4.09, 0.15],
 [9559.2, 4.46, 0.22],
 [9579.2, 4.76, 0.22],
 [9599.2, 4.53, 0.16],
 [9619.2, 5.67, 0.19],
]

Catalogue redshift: 0.060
